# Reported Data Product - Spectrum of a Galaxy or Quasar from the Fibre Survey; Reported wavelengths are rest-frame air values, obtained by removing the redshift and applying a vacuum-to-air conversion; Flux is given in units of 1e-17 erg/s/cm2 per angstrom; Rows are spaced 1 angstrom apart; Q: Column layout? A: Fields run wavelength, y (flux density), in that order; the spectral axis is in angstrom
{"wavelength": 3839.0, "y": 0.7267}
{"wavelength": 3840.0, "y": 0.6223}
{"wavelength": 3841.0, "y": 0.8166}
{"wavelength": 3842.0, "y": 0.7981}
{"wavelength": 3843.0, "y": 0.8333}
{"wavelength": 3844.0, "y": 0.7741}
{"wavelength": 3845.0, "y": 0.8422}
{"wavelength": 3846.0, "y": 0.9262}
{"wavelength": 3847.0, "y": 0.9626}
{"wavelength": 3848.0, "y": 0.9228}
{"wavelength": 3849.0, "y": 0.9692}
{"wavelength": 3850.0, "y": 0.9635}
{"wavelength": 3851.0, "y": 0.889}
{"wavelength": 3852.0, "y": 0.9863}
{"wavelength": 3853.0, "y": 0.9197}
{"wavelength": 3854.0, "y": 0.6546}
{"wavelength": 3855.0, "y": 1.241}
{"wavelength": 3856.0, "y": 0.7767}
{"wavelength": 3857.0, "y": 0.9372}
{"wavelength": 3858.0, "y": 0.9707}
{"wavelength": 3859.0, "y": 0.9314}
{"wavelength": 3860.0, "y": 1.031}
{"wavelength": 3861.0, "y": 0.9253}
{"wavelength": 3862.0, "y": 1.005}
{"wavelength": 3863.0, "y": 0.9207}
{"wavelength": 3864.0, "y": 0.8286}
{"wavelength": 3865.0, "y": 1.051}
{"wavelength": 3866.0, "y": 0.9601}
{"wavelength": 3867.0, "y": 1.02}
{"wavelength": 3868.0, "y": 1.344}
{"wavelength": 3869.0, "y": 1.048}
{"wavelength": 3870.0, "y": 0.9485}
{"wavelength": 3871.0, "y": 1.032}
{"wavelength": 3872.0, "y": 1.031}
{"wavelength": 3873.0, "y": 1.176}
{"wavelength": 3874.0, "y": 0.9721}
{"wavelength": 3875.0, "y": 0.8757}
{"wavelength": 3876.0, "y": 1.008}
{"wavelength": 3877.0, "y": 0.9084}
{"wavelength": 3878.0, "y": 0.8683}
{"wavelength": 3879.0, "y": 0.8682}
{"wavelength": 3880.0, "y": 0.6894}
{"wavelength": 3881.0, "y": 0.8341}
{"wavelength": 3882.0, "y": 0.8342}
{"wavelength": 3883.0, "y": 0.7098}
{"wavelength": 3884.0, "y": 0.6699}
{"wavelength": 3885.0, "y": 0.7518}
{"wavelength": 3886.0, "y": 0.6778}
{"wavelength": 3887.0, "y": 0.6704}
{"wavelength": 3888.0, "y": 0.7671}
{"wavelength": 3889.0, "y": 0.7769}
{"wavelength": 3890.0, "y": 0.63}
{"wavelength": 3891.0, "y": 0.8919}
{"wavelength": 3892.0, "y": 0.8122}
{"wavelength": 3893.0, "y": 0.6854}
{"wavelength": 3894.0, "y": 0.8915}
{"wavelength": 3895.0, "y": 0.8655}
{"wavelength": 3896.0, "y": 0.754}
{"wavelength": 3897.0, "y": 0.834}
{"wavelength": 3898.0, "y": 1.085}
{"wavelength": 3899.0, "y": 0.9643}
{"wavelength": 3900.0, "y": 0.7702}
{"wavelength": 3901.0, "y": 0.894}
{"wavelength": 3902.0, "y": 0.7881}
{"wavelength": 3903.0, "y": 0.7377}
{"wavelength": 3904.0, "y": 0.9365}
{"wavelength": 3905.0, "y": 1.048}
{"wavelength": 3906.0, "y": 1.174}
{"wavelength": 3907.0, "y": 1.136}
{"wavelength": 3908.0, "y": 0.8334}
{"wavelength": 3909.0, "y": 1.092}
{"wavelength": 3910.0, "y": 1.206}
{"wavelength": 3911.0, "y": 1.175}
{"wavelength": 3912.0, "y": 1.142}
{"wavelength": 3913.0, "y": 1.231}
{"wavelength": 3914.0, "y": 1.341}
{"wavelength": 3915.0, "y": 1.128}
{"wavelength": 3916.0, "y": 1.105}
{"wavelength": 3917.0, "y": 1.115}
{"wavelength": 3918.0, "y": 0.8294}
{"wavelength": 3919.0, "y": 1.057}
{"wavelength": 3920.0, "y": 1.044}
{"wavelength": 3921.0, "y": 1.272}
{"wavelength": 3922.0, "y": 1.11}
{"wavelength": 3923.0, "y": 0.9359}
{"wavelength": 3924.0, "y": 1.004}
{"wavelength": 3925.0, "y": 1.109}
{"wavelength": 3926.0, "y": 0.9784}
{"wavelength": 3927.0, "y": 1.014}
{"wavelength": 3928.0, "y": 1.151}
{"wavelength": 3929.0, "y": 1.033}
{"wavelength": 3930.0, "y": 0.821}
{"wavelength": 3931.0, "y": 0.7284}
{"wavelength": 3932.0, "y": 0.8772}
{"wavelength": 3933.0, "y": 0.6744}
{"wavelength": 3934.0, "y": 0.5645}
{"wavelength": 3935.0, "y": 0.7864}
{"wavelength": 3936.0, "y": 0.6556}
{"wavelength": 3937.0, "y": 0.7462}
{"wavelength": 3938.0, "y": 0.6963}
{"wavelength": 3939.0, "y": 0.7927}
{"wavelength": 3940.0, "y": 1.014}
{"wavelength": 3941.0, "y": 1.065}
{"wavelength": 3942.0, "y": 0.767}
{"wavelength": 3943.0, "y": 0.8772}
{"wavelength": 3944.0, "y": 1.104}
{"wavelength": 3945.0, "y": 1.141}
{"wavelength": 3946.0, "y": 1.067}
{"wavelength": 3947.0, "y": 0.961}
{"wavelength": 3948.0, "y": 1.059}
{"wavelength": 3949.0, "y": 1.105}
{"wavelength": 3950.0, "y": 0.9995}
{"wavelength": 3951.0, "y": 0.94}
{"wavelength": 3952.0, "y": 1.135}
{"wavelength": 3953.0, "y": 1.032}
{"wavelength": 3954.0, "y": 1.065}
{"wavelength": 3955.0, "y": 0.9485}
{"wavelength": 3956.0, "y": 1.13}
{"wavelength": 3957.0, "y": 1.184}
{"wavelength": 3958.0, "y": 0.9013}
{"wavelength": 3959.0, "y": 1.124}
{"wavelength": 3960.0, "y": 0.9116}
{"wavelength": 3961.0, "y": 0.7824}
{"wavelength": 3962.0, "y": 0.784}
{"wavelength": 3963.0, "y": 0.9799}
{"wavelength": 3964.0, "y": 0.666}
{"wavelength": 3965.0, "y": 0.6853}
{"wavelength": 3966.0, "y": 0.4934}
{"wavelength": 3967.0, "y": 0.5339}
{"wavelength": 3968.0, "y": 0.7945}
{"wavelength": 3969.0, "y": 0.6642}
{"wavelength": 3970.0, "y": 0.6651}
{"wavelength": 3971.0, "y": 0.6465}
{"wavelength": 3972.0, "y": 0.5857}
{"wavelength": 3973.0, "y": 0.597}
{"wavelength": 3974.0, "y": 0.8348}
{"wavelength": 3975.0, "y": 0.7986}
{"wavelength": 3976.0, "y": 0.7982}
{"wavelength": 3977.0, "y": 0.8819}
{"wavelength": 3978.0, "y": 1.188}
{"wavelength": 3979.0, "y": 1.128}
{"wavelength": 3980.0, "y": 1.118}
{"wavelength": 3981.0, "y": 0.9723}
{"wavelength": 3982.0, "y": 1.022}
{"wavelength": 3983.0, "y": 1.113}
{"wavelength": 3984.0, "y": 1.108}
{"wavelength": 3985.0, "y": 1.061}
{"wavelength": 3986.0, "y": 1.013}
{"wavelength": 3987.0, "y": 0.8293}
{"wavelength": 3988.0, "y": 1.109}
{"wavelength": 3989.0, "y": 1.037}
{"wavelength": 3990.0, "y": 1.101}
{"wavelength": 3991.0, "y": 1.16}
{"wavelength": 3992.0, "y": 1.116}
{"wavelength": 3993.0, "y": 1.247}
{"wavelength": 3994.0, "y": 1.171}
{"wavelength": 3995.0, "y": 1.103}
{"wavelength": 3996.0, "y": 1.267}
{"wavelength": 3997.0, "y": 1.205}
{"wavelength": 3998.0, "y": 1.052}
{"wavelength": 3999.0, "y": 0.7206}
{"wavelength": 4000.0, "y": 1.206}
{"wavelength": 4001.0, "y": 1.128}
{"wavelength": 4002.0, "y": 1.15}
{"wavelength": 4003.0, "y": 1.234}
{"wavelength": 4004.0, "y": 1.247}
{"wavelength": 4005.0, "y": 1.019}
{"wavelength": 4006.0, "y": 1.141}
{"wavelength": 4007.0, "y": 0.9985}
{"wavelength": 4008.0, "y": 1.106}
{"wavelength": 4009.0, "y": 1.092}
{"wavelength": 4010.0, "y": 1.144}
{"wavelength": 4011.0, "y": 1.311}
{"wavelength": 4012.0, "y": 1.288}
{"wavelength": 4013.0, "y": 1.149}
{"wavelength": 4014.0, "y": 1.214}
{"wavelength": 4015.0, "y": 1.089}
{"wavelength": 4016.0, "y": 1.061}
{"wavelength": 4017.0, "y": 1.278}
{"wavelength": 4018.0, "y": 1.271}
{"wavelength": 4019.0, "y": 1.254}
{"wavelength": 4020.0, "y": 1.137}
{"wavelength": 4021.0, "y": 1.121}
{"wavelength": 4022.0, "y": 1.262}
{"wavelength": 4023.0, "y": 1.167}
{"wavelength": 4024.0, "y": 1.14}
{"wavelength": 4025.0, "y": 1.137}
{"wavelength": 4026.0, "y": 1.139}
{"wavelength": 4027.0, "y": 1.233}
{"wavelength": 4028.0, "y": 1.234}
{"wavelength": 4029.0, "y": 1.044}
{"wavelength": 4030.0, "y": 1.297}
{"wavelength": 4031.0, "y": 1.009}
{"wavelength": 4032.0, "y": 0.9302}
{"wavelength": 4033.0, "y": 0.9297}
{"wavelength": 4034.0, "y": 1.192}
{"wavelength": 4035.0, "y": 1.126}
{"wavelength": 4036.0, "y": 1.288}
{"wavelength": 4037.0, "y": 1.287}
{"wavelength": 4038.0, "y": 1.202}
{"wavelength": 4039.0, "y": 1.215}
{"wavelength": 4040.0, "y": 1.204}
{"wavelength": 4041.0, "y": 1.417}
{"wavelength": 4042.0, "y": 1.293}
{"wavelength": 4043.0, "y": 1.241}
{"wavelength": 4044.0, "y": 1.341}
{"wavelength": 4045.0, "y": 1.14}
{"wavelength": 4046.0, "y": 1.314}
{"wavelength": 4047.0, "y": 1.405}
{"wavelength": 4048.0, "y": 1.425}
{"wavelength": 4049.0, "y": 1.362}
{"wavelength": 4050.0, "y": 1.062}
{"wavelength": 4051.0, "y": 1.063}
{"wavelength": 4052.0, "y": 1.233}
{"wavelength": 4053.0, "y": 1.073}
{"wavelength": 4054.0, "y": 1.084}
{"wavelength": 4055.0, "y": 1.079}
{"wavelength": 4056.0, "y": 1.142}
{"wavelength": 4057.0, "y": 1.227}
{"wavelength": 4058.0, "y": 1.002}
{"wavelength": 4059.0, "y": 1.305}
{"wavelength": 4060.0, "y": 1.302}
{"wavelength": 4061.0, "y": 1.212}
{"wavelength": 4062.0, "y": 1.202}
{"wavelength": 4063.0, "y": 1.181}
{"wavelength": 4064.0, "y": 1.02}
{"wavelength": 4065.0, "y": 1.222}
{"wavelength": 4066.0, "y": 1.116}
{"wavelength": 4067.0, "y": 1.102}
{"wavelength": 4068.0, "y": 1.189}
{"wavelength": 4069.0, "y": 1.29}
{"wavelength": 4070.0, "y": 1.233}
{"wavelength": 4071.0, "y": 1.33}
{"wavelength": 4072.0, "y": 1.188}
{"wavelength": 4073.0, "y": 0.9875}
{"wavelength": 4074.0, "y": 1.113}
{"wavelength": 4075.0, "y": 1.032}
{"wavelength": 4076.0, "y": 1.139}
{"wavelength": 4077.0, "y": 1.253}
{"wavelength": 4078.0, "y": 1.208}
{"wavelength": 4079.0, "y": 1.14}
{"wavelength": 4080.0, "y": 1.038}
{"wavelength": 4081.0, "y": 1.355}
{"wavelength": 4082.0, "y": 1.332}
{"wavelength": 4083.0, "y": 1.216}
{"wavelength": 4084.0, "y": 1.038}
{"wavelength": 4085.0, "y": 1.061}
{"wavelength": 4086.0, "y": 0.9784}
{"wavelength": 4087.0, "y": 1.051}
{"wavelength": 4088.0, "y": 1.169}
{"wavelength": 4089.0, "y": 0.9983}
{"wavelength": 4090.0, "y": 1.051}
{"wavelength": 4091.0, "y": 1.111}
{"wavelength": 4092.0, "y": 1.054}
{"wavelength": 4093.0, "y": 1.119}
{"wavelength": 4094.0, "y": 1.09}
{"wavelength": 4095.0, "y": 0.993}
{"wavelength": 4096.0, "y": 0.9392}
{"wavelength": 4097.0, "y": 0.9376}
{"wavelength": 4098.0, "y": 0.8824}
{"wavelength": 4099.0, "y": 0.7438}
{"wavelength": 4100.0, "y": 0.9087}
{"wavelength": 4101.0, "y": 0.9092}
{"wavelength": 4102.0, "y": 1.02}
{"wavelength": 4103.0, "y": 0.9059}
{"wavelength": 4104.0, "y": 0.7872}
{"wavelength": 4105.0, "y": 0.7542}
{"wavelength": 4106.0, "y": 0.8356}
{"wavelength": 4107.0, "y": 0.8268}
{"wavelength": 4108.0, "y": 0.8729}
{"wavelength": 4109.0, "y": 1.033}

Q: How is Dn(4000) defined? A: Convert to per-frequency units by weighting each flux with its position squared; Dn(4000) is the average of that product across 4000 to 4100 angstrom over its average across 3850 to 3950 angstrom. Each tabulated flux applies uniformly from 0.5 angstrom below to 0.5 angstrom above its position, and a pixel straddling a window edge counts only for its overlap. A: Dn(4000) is 1.33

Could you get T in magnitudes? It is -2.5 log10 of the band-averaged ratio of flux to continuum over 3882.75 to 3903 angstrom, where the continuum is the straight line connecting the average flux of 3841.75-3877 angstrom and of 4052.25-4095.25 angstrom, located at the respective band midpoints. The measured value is 0.235 mag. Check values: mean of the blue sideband 0.957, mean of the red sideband 1.14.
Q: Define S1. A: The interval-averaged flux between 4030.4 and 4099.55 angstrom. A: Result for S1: 1.15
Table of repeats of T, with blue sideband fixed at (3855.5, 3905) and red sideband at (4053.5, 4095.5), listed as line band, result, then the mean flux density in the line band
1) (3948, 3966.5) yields 0.052 mag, 0.94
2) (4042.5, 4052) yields -0.142 mag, 1.26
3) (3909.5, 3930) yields -0.165 mag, 1.09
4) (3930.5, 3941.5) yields 0.223 mag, 0.782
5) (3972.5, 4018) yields -0.045 mag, 1.08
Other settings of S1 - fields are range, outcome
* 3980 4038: 1.13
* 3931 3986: 0.893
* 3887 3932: 0.97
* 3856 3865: 0.94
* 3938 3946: 0.955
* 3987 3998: 1.13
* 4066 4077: 1.16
